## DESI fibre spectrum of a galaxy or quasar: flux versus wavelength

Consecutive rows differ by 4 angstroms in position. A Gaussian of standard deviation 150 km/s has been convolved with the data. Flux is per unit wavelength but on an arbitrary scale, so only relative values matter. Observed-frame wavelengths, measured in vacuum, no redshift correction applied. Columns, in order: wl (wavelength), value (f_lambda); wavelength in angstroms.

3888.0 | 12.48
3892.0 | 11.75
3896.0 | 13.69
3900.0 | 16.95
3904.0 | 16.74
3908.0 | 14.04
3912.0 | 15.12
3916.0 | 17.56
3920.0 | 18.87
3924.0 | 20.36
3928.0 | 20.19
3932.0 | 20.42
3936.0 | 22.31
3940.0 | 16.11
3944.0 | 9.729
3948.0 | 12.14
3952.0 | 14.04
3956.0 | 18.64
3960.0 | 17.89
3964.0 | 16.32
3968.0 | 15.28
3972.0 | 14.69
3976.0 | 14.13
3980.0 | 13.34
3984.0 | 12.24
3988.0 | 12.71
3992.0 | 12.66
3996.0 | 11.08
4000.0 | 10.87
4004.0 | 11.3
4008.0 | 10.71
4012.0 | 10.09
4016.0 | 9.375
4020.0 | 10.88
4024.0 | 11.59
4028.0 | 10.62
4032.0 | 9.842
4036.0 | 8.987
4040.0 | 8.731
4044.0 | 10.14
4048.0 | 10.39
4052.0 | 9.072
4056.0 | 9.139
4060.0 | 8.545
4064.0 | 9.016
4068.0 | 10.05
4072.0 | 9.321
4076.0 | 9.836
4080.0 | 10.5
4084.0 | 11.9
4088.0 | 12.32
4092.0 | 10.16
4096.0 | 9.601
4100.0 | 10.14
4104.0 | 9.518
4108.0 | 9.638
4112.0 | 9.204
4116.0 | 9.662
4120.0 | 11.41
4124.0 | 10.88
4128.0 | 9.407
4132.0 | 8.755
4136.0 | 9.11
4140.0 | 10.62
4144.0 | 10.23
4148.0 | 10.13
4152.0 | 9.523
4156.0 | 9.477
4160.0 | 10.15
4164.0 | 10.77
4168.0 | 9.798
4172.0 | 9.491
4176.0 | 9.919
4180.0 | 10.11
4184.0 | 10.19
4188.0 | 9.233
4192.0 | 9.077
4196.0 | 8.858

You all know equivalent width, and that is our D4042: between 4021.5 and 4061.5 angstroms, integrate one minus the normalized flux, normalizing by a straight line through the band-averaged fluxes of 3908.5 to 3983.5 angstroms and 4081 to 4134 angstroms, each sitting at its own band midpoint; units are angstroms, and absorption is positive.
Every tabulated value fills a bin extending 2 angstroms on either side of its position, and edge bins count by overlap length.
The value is 9.43 angstroms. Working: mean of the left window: 16.4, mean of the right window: 10.2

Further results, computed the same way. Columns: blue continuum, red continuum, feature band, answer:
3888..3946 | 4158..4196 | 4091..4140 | 6.78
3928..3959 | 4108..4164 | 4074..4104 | 2.50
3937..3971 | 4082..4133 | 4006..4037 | 6.48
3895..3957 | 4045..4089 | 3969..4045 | 9.13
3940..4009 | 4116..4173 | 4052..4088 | 5.05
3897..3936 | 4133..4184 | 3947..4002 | 6.92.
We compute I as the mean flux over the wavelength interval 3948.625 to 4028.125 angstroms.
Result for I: 13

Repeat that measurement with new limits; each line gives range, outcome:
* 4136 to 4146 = 10.2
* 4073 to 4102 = 10.6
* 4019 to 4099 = 10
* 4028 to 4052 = 9.66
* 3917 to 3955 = 17.2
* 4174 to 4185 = 10.1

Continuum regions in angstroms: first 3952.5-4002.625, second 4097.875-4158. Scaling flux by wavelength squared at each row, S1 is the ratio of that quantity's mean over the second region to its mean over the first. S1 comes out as 0.75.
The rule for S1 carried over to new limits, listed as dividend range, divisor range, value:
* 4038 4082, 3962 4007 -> 0.76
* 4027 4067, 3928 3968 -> 0.60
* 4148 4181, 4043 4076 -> 1.10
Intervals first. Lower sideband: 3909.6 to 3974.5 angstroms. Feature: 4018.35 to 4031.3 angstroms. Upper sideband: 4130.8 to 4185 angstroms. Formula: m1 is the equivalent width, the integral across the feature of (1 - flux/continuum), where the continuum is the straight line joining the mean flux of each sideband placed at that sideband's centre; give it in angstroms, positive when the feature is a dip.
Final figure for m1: 3.0 angstroms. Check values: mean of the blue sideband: 16.8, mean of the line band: 10.9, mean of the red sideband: 9.89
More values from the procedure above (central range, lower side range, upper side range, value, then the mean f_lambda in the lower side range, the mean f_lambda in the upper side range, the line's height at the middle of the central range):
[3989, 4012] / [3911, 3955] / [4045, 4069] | 2.9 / 17.1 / 9.37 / 12.9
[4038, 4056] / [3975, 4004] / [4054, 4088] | 1.9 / 12.3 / 9.94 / 10.6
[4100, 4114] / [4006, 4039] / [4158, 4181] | 0.8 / 10.2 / 10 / 10.1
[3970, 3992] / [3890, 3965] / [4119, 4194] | 2.3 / 16.5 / 9.89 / 14.9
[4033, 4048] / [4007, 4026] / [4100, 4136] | 1.3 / 10.5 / 9.79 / 10.3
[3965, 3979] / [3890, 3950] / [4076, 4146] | 0.0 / 16.4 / 10.2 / 14.7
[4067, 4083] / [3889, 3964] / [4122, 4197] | 2.8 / 16.4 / 9.79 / 12.2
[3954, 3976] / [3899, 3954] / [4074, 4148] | -1.4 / 16.8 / 10.2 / 15.4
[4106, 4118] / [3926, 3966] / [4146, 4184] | 2.2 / 16.8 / 9.94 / 11.6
